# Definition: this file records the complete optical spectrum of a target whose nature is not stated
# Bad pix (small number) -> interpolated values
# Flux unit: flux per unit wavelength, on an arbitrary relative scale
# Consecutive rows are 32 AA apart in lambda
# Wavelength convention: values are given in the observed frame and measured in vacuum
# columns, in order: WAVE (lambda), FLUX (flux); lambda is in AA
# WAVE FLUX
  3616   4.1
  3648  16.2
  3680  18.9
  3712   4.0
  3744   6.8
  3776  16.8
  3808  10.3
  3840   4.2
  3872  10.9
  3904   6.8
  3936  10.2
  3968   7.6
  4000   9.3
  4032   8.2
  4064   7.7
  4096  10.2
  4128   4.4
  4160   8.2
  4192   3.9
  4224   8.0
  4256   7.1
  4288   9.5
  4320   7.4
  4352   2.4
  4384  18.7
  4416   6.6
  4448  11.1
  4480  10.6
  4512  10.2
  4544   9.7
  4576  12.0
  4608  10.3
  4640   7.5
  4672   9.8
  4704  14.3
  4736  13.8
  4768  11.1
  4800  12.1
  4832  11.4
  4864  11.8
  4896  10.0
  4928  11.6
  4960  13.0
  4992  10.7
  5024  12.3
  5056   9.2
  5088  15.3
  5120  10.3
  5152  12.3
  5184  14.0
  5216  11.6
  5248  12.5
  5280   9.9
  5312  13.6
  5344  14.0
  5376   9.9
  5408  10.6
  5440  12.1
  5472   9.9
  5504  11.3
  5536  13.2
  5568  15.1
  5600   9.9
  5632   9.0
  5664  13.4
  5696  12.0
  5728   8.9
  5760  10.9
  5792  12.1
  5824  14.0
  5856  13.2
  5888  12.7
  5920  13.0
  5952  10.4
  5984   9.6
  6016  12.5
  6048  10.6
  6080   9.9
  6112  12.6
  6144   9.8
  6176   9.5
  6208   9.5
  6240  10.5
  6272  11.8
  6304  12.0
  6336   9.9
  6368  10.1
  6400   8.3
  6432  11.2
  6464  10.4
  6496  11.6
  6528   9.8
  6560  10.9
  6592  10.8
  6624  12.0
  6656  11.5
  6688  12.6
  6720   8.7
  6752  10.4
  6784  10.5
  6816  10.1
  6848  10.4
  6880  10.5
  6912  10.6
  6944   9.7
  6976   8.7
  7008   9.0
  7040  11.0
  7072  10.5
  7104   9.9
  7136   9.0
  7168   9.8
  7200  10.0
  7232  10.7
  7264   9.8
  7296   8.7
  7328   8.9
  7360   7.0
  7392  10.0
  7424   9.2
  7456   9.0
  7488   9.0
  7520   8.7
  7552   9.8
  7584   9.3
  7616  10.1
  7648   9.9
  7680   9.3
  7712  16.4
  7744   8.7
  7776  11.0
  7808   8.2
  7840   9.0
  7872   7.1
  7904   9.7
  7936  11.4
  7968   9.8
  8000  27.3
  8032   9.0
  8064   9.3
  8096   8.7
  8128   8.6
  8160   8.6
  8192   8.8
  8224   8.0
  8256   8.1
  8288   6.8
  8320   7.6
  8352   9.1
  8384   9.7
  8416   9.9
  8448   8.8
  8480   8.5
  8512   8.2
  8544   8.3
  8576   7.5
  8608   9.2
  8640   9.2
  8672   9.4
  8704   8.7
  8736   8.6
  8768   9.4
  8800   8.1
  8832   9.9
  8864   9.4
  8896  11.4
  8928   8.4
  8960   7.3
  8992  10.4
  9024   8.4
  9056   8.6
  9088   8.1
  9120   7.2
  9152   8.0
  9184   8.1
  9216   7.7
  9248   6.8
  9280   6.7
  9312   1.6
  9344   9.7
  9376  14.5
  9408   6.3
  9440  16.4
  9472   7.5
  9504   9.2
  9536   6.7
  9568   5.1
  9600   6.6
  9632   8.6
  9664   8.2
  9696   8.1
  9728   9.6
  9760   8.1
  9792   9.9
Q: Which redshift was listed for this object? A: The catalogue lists 0.176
